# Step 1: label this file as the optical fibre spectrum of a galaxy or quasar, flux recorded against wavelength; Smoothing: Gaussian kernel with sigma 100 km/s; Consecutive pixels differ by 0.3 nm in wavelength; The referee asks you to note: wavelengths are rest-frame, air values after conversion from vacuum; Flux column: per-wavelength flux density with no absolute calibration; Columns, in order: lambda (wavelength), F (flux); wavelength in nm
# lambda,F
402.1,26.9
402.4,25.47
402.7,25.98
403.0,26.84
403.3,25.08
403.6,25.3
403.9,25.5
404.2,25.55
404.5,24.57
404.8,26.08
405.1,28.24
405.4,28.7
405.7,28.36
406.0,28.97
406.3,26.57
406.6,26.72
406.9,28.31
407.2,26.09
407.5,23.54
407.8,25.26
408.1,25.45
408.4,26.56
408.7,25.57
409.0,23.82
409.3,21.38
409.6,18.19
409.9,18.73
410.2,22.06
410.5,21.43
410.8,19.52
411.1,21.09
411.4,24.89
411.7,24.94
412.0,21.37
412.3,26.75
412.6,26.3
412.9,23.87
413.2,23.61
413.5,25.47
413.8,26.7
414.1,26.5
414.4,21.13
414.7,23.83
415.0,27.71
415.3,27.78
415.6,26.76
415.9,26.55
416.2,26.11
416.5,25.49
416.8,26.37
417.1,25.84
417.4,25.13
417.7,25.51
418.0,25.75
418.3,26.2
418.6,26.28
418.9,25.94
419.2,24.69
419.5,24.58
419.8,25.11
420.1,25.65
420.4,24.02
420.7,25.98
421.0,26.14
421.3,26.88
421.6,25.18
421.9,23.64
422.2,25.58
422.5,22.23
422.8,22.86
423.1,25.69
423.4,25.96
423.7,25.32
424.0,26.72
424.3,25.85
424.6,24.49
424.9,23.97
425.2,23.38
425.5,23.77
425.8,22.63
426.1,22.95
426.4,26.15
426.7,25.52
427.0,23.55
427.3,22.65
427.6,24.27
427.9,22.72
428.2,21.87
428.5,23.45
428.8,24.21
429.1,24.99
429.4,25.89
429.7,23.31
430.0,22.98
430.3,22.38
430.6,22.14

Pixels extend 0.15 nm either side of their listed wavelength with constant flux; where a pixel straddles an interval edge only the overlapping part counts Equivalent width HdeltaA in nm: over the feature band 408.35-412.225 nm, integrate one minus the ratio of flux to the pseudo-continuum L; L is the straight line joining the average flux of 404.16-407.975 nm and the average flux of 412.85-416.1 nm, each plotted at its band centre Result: 0.57 nm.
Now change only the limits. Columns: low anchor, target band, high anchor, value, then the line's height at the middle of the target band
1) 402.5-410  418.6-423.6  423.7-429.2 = -0.12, 24.5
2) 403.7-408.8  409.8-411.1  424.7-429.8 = 0.27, 25.9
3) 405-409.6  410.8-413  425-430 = 0.14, 25.5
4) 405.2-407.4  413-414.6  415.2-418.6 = 0.12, 26.5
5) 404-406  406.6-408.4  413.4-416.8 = 0.06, 26.7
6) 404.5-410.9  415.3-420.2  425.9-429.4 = -0.29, 24.3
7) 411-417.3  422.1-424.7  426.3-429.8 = -0.06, 24.4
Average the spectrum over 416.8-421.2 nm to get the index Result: 25.5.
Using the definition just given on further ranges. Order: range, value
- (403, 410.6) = 25.1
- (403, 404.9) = 25.4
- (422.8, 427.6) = 24.5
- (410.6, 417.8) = 24.9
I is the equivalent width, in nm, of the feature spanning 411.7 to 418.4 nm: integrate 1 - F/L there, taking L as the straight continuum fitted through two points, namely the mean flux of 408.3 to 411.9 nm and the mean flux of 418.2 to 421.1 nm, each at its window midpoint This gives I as -0.437 nm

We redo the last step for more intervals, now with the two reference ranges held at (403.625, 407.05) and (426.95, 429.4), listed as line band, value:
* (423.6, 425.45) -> -0.056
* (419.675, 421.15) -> -0.037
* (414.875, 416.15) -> -0.081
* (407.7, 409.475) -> 0.130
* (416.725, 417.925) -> -0.022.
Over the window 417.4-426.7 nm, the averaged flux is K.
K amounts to 25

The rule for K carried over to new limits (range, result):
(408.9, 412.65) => 22.2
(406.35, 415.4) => 24.2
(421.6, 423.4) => 24.3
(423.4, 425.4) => 25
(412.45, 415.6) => 25.4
